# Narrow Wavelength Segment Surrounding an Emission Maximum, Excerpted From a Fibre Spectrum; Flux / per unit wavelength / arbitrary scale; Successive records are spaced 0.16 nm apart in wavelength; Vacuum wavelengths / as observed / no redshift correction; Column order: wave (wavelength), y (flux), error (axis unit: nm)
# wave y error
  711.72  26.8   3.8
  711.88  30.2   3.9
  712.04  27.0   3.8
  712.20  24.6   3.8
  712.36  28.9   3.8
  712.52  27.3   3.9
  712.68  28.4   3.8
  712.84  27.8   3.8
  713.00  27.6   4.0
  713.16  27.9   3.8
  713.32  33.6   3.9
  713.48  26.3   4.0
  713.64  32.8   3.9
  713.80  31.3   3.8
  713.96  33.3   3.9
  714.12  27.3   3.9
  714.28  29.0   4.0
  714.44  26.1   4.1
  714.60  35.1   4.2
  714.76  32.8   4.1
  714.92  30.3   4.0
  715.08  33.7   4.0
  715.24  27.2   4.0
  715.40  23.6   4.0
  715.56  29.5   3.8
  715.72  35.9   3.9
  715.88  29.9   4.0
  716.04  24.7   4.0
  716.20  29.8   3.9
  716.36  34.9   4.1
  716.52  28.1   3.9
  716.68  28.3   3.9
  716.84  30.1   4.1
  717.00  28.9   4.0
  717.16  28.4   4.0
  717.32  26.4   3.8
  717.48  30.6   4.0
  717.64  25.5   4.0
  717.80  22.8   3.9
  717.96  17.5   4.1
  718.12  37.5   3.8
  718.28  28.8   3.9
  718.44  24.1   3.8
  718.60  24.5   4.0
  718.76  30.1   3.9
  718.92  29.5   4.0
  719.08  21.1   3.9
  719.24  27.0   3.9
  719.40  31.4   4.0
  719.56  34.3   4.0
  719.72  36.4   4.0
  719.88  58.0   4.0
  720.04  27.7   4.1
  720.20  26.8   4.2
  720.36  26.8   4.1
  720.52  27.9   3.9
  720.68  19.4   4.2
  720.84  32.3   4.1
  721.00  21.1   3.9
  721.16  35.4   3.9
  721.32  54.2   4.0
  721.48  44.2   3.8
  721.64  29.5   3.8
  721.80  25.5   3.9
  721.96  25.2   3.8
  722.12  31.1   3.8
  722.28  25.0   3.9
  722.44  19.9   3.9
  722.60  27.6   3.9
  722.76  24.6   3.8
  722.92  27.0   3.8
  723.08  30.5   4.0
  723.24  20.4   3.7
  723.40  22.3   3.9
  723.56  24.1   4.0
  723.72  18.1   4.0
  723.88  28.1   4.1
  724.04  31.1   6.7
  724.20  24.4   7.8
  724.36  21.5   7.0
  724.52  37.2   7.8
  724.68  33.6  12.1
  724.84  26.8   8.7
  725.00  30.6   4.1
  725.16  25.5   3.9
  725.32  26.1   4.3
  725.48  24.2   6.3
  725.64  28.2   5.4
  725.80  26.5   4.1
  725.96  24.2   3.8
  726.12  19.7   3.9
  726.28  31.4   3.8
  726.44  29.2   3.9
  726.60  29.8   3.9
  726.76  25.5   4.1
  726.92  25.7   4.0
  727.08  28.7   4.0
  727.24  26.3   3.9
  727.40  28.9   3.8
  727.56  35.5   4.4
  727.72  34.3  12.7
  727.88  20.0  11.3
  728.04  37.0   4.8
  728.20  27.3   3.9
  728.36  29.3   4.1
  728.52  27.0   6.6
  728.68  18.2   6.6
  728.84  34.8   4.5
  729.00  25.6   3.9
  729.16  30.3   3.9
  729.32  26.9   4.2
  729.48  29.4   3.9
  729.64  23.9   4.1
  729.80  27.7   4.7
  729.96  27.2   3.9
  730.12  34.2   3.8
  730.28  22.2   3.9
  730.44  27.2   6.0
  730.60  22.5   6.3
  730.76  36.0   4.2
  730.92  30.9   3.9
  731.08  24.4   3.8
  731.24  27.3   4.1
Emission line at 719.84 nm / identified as [S II]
